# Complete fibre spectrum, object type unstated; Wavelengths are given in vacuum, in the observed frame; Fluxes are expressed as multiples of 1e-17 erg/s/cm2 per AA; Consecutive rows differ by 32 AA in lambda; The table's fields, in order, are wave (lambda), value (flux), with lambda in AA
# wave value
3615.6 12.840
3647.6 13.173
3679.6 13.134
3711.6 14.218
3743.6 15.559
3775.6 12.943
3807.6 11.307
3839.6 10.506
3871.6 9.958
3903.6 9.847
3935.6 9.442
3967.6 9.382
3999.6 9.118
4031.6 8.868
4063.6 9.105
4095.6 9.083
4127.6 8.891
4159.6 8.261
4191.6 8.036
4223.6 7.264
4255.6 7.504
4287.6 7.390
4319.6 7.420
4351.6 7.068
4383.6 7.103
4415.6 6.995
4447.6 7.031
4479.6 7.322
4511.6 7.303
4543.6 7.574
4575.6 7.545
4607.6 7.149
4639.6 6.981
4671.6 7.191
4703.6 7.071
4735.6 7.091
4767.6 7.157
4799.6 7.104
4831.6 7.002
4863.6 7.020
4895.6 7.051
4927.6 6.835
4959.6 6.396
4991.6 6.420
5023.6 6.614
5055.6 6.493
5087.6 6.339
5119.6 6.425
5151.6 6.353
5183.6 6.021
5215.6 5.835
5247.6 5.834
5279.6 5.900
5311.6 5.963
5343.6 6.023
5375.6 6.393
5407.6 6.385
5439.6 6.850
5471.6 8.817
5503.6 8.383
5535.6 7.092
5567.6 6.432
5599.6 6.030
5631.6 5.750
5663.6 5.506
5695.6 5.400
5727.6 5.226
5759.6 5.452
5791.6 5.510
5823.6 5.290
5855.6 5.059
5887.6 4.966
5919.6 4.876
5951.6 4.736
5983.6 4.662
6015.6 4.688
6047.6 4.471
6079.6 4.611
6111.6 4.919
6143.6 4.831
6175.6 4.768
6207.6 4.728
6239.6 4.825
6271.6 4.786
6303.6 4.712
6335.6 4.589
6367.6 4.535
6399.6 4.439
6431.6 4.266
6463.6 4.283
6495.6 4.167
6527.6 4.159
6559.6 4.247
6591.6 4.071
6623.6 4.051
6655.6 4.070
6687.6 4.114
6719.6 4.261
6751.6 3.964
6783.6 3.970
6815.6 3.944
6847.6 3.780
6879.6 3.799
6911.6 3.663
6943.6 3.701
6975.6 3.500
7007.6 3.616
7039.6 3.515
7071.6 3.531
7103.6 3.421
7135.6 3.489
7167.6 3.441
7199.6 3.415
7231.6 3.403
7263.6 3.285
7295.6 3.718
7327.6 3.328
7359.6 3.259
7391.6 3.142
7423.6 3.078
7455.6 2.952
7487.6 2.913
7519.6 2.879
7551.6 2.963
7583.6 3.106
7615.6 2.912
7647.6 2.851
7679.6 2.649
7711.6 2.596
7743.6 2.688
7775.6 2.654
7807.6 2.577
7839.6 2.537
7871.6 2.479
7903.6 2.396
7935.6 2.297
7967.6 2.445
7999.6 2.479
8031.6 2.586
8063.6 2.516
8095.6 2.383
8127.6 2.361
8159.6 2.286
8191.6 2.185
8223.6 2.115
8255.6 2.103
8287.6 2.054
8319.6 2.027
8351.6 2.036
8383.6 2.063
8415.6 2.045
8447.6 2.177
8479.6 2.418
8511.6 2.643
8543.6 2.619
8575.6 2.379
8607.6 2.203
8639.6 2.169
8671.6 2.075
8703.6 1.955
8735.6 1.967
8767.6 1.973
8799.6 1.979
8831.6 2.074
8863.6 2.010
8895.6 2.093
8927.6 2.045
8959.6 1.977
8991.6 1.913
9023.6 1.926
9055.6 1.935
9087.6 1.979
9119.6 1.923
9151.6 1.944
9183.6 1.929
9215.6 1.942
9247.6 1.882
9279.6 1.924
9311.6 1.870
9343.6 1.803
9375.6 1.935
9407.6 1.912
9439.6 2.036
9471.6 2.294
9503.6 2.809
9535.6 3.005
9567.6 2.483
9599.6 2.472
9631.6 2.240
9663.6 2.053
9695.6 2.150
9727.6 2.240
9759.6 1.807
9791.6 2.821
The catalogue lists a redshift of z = 0.96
